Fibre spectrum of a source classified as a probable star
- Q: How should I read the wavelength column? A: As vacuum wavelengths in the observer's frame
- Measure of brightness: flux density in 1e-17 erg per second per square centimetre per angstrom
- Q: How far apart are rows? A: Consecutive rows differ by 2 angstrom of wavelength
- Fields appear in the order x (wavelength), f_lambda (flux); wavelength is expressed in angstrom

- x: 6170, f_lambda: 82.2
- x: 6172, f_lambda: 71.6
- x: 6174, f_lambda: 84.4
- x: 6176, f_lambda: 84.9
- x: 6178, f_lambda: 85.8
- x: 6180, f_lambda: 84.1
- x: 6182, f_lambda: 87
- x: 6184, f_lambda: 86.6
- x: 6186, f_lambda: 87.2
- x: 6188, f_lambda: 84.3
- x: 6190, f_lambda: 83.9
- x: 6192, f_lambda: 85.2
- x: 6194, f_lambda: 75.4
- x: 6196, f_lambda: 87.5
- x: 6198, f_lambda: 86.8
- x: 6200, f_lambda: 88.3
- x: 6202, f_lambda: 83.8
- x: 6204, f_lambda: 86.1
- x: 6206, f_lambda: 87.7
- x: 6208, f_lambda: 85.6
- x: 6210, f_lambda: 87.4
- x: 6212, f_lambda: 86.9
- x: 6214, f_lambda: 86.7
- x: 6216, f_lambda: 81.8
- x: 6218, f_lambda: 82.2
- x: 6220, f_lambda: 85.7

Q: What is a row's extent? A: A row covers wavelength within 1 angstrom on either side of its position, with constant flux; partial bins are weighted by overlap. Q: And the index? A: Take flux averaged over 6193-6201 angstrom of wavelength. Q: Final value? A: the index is 84.5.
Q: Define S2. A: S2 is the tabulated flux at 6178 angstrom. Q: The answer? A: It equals 85.8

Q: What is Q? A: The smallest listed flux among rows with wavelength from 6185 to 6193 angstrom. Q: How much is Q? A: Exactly 83.9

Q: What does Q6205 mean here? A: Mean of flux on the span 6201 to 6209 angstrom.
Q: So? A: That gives 85.8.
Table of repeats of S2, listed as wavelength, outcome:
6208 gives 85.6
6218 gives 82.2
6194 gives 75.4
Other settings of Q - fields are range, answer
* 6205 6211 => 85.6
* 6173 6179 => 84.4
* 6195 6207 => 83.8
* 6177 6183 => 84.1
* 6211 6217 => 81.8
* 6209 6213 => 86.9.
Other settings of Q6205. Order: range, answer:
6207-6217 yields 85.7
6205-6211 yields 86.9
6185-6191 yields 85.1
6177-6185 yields 85.9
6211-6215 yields 86.8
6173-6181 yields 84.8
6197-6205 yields 86.2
